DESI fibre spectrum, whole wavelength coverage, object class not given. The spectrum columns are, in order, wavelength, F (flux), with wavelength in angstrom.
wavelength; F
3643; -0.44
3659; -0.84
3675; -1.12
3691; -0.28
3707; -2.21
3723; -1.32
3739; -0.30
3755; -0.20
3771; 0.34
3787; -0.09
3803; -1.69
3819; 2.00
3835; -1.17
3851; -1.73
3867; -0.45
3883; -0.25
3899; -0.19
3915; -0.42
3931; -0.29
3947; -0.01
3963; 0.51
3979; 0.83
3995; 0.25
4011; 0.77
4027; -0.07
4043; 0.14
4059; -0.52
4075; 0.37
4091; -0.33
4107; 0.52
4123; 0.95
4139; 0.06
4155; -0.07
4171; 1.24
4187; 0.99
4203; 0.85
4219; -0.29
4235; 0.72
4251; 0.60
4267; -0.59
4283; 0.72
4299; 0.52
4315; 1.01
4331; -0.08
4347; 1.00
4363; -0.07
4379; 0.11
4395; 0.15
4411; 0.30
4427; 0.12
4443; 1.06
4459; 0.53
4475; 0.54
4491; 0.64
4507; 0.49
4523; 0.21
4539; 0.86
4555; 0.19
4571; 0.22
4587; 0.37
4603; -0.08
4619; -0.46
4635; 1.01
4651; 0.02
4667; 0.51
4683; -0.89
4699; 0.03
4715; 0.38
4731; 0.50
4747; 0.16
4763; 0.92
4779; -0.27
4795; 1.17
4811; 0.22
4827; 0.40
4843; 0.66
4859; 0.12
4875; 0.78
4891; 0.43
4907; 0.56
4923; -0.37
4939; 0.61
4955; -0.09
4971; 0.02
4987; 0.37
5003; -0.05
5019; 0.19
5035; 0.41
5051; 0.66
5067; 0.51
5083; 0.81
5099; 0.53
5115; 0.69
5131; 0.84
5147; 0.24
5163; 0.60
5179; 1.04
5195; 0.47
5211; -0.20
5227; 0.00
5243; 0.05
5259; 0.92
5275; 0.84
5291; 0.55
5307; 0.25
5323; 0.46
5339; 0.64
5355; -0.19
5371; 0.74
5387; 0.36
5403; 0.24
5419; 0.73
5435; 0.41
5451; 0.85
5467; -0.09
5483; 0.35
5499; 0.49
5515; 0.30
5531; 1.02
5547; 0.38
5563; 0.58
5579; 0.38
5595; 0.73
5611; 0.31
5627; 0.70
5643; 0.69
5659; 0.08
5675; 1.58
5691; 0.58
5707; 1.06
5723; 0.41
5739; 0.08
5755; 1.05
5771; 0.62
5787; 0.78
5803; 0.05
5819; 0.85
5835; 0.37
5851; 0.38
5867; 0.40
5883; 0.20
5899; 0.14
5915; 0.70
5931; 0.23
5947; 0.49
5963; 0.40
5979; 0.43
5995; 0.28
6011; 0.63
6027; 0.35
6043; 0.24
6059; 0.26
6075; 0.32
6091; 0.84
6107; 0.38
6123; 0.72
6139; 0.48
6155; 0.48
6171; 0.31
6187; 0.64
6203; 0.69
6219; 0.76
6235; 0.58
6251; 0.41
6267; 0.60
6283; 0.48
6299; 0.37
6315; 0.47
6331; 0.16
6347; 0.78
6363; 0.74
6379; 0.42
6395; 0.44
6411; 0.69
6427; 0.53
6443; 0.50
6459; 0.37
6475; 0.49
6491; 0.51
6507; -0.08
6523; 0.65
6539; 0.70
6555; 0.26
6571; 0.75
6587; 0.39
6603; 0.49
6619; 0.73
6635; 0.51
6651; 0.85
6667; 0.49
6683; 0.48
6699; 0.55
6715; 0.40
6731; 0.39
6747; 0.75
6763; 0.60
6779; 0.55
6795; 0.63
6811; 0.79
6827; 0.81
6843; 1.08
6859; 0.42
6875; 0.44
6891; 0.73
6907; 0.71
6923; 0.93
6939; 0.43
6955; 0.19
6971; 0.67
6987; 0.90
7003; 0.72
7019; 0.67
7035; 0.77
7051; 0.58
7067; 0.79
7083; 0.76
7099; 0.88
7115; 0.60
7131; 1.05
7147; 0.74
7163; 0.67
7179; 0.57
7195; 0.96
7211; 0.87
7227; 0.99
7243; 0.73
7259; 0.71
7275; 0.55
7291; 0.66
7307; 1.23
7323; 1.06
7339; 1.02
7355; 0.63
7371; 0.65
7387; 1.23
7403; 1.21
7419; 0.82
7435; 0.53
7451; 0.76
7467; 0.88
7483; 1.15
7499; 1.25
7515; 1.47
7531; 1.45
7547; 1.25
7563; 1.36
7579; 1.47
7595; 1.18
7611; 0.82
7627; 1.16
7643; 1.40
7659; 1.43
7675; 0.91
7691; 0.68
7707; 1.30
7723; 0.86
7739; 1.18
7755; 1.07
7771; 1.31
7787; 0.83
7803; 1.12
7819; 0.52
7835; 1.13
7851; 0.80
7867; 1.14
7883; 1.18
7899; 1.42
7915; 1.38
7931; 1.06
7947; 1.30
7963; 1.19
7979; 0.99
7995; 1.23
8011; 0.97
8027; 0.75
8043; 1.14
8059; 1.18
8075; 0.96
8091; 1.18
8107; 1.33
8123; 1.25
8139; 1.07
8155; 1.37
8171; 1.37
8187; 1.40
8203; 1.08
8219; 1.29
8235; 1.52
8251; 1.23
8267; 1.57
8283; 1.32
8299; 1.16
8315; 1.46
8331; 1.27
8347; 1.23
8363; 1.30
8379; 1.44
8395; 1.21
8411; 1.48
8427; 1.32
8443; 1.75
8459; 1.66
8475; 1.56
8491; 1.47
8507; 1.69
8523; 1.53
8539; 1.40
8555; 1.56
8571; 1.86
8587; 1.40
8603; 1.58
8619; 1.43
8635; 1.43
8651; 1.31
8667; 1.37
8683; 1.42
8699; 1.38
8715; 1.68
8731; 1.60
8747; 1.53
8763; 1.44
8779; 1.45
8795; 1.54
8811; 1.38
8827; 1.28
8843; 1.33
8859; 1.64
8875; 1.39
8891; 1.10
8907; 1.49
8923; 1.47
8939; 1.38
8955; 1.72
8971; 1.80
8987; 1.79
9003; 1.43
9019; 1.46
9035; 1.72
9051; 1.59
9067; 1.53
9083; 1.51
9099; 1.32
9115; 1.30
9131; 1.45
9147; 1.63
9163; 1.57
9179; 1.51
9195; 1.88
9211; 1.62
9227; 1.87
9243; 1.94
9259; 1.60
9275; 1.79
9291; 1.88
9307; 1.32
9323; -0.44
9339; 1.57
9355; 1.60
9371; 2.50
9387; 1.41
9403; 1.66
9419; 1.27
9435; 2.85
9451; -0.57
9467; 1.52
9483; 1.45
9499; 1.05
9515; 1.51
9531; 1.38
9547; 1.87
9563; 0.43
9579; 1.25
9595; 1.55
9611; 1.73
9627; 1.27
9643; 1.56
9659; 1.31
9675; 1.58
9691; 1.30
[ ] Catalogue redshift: 0.873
